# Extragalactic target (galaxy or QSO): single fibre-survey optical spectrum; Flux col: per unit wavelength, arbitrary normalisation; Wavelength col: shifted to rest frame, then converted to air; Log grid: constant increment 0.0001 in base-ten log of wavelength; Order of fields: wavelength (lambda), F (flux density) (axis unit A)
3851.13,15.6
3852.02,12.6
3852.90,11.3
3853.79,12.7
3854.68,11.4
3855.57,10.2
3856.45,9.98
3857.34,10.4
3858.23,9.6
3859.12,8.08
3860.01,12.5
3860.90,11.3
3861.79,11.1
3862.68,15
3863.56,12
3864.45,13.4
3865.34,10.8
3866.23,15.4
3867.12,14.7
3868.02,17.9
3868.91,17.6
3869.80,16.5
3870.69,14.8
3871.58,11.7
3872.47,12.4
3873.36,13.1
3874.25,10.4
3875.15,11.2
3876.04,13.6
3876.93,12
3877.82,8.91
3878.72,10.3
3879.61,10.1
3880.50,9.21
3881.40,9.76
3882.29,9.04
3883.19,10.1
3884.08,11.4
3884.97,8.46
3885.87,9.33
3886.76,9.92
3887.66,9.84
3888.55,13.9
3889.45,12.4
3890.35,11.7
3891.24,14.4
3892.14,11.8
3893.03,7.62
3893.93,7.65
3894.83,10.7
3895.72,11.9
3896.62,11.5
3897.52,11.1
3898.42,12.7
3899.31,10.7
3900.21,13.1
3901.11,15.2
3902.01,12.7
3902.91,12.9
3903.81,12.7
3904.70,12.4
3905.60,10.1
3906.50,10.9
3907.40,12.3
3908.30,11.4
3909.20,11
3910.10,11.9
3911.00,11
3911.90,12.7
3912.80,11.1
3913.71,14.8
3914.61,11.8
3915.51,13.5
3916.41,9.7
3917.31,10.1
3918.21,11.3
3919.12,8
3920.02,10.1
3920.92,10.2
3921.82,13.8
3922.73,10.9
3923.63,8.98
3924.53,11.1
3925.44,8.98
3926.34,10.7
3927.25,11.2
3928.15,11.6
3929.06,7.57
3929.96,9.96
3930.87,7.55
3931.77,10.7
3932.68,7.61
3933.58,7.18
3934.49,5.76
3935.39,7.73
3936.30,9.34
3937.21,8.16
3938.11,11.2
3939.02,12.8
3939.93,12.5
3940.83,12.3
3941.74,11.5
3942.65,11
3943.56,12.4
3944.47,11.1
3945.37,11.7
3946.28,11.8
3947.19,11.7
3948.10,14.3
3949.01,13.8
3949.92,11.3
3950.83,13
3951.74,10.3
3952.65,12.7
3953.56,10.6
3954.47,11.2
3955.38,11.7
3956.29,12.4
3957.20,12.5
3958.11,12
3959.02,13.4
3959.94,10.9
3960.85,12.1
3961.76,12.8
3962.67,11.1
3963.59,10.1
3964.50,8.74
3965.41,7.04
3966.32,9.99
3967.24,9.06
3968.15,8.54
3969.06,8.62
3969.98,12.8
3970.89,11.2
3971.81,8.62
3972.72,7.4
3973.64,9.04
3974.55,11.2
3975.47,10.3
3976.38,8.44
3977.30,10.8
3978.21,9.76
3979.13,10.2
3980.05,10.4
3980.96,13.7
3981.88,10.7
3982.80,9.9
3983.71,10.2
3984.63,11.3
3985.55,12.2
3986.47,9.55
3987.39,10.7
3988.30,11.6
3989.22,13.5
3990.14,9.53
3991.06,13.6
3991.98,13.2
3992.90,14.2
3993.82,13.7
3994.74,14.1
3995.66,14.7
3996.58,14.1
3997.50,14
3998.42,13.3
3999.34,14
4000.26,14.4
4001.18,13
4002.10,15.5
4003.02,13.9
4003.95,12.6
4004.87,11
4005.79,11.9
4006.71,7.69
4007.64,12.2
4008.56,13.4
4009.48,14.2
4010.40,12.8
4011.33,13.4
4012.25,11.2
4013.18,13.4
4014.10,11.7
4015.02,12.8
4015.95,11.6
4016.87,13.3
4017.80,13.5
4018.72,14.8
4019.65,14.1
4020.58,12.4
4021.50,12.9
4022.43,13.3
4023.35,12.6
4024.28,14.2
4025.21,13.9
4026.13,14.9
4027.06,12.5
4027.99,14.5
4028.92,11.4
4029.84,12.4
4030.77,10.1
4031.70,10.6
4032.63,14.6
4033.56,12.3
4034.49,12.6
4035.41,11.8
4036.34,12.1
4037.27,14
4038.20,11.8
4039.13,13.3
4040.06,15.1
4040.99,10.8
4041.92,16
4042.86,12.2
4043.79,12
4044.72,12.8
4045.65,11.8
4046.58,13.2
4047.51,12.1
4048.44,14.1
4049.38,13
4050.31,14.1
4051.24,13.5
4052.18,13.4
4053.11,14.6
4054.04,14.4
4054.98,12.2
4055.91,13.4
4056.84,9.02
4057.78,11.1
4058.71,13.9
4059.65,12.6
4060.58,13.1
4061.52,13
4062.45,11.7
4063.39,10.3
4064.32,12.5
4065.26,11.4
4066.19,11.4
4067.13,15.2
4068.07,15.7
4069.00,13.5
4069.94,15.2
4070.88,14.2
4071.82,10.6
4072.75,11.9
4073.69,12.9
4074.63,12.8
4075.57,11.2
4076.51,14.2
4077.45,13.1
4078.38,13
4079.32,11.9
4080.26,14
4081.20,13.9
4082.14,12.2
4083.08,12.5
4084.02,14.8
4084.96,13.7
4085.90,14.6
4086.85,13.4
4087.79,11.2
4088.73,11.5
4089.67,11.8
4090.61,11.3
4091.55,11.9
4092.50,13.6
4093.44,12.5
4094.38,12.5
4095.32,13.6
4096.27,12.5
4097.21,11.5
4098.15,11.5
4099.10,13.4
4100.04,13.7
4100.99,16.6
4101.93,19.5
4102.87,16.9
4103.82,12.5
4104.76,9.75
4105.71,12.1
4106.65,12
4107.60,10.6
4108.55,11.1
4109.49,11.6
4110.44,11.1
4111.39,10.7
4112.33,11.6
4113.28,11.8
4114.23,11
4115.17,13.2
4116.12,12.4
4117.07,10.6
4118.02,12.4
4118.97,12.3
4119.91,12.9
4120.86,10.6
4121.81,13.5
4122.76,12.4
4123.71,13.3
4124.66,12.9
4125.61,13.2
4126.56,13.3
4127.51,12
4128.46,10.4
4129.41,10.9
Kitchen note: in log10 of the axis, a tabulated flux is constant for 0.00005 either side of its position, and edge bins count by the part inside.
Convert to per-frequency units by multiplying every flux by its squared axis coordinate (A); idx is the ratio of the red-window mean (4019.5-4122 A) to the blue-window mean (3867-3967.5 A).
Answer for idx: 1.23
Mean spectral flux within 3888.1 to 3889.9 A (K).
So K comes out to 13.1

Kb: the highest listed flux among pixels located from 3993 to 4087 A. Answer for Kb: 16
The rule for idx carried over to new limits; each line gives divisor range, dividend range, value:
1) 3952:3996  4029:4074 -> 1.20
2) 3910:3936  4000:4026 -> 1.32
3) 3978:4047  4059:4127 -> 1.05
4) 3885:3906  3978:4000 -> 1.11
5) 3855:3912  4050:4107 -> 1.22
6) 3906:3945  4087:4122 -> 1.28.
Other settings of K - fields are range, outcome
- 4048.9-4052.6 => 13.5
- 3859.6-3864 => 12.4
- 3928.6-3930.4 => 8.76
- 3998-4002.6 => 14.1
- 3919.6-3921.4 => 10.2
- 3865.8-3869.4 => 16.4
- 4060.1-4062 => 13.1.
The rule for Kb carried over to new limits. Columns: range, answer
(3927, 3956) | 14.3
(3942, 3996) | 14.7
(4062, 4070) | 15.7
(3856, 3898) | 17.9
